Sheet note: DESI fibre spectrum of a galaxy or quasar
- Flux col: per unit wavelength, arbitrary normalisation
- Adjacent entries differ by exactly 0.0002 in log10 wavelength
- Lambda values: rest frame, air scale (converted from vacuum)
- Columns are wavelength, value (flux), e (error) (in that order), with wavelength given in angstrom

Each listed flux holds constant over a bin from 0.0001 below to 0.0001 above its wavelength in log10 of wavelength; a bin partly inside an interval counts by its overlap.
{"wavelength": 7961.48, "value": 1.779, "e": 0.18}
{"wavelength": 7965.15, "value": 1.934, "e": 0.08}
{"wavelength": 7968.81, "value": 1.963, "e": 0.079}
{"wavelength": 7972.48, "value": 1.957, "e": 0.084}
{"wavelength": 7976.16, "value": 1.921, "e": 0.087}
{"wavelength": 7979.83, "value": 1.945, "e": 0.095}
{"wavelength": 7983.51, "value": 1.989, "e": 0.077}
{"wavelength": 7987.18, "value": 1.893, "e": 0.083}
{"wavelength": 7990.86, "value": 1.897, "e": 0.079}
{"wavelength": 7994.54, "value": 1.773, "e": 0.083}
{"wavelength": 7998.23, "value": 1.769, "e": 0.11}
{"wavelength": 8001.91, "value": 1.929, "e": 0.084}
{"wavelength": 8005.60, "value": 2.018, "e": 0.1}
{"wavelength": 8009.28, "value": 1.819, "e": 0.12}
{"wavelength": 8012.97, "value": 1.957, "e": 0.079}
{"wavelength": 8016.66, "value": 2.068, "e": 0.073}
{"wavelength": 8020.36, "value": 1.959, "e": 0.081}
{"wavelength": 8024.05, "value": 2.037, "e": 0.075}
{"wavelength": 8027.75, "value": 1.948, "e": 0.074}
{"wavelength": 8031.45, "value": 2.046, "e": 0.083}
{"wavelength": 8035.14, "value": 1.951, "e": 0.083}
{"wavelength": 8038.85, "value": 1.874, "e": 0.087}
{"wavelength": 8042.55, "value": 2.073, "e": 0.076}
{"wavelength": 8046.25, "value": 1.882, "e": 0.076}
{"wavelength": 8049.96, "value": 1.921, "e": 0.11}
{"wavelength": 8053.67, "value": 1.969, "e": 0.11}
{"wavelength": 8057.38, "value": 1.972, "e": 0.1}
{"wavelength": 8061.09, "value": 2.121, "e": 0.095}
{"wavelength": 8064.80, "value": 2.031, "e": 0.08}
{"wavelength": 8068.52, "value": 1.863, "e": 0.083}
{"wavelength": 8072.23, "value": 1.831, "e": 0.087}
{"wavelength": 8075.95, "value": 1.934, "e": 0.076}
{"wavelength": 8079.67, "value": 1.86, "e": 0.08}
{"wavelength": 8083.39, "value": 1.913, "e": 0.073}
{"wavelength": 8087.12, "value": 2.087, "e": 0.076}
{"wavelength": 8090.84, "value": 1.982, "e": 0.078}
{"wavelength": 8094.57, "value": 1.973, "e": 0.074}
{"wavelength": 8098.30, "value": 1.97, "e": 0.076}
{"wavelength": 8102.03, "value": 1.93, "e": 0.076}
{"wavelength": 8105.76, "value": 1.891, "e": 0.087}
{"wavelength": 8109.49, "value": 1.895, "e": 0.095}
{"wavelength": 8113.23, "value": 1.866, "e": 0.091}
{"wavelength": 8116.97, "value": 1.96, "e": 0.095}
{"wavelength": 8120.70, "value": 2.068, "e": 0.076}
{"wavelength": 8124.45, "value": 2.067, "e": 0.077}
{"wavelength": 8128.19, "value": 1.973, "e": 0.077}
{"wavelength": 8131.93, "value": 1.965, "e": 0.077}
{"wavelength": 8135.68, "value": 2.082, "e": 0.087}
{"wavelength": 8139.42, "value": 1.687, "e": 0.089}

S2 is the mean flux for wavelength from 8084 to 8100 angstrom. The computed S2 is 2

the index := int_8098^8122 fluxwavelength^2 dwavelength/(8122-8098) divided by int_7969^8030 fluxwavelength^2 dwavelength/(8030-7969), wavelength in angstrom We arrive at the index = 1.03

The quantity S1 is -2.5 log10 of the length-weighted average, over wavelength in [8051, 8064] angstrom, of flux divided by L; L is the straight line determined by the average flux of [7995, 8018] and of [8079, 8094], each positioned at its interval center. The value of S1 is -0.04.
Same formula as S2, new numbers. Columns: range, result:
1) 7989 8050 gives 1.94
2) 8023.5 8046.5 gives 1.98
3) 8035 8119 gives 1.95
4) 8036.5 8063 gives 1.97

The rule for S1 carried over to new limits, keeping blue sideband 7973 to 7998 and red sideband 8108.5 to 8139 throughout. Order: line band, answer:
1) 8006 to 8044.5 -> -0.03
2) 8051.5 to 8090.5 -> -0.01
